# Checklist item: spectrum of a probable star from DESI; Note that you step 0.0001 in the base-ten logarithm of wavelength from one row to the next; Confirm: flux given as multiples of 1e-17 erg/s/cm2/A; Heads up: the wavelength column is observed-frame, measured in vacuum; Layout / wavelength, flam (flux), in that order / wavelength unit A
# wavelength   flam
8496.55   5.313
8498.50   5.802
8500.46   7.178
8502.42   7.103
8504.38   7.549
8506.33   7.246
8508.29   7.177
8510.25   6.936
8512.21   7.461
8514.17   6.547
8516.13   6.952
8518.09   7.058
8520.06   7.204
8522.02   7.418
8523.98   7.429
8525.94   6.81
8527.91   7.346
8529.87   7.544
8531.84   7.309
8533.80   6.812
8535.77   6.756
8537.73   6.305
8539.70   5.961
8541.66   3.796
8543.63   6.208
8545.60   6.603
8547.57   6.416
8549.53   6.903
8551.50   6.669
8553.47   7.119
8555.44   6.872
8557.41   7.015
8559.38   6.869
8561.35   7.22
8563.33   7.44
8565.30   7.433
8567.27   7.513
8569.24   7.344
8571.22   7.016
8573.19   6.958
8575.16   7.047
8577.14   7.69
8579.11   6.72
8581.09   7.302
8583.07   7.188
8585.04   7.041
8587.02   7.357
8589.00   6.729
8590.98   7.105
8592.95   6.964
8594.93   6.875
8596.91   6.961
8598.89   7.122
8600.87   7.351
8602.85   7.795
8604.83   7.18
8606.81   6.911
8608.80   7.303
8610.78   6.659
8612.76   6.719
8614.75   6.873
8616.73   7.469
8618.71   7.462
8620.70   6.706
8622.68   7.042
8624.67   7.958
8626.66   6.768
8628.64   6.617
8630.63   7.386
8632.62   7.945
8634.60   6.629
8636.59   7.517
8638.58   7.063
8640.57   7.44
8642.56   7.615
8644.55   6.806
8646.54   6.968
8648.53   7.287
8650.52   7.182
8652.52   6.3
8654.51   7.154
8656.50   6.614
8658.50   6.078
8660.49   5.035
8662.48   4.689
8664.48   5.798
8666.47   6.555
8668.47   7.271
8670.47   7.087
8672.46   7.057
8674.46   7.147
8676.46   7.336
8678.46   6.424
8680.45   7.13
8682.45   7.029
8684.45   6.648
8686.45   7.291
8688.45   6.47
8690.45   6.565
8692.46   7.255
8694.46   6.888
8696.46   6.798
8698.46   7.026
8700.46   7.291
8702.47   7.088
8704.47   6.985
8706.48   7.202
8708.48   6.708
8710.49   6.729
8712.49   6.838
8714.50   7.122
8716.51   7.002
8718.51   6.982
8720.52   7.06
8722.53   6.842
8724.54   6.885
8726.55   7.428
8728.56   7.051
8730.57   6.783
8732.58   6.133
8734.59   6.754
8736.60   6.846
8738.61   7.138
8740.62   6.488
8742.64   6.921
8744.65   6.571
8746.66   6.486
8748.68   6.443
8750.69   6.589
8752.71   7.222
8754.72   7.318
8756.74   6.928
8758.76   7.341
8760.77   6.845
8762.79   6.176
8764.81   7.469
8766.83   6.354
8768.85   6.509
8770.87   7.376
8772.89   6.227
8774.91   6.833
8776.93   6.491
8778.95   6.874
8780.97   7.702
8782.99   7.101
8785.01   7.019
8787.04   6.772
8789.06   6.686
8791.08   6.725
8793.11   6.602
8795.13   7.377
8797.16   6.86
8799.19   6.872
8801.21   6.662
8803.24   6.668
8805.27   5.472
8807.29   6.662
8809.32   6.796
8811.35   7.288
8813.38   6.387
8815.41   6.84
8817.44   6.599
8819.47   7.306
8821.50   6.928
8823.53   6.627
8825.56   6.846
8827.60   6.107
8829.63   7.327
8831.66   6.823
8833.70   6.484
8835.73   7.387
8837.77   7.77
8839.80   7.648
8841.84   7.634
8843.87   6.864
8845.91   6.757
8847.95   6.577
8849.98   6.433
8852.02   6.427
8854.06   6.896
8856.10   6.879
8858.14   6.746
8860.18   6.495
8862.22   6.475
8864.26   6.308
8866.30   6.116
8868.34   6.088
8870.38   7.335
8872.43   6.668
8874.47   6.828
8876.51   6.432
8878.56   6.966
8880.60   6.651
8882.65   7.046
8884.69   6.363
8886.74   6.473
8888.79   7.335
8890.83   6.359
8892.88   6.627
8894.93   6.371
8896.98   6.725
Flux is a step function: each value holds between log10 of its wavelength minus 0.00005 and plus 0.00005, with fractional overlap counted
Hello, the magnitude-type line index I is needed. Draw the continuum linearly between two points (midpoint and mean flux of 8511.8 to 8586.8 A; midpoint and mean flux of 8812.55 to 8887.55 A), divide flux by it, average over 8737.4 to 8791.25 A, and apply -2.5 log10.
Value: -0.004 mag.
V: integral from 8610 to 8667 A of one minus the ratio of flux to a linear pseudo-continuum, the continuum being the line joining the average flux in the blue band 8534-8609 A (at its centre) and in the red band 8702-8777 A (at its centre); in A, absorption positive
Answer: 0.4 A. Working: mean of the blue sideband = 6.92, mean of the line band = 6.84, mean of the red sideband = 6.85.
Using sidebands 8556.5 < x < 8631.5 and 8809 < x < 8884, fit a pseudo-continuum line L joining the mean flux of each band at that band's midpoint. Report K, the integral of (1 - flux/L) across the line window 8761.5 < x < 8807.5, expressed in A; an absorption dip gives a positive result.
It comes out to 0.8 A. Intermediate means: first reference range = 7.13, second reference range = 6.8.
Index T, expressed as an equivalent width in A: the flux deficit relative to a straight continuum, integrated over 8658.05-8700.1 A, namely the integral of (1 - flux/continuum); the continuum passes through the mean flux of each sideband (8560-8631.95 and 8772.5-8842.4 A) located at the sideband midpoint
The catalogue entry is 2.2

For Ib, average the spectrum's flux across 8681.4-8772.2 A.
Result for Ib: 6.88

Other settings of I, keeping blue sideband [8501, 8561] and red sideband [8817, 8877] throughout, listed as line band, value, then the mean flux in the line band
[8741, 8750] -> 0.04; 6.6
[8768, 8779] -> 0.02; 6.71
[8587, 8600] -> -0.02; 6.99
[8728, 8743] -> 0.01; 6.75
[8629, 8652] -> -0.06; 7.22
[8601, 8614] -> -0.04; 7.1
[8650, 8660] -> 0.04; 6.55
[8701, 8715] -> -0.02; 6.96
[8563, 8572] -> -0.08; 7.35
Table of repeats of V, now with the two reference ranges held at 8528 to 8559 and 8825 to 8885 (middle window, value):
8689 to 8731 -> -1.8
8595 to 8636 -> -3.2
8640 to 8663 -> 0.1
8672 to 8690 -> -0.7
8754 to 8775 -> -0.4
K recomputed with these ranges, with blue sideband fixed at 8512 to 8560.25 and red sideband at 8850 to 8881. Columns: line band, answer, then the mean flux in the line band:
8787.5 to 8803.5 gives -0.40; 6.81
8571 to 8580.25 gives -0.48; 7.1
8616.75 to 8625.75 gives -0.78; 7.3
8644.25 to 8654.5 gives -0.35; 6.94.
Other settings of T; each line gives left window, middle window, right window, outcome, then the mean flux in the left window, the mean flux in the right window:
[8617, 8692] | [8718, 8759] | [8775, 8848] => 0.12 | 6.87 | 6.88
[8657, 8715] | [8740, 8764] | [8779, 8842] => 0.11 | 6.74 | 6.89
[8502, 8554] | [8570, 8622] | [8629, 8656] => -0.55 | 6.83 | 7.15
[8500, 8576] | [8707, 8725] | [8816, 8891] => -0.17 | 6.94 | 6.79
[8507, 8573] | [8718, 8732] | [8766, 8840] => -0.26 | 6.89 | 6.83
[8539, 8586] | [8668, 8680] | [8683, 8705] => -0.21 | 6.85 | 6.94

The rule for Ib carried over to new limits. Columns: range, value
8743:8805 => 6.82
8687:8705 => 6.94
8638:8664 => 6.61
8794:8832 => 6.76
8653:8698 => 6.65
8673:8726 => 6.96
